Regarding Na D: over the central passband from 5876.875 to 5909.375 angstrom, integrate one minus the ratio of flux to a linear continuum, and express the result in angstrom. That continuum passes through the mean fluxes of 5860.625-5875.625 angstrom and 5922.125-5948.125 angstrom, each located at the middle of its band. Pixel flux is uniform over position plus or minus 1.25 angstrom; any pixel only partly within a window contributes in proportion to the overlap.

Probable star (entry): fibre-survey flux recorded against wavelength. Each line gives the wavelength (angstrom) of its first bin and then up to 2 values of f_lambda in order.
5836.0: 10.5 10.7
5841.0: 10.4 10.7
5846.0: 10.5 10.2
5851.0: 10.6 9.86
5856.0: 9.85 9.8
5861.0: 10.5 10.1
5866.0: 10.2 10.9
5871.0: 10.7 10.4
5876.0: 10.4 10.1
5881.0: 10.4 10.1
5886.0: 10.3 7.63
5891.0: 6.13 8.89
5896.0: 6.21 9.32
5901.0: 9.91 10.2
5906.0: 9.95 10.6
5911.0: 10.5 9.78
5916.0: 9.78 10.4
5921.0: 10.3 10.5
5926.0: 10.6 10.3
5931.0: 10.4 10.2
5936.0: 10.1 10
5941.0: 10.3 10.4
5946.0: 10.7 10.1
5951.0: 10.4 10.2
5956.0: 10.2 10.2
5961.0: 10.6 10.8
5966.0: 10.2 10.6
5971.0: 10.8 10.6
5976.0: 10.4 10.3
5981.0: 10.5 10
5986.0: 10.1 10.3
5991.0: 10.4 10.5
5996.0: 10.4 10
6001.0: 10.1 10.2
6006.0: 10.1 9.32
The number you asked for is 3.8 angstrom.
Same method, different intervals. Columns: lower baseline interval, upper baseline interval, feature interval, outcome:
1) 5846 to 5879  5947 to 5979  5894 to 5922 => 1.8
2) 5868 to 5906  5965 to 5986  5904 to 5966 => -2.1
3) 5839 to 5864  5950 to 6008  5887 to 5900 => 3.2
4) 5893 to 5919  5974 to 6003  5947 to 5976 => -1.1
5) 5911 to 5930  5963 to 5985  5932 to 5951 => 0.1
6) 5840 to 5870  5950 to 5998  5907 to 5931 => 0.1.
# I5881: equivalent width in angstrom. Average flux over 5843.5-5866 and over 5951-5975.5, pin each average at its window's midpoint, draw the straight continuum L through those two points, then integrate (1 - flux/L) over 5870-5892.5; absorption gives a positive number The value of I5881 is 1.6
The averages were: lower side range 10.2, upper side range 10.5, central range 9.55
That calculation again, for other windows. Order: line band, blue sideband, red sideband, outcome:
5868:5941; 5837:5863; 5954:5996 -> 3.70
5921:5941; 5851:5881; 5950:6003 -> 0.05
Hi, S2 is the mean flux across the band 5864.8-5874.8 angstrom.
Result 10.6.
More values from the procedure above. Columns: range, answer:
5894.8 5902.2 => 8.49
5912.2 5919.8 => 9.99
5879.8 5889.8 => 9.59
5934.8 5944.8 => 10.2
